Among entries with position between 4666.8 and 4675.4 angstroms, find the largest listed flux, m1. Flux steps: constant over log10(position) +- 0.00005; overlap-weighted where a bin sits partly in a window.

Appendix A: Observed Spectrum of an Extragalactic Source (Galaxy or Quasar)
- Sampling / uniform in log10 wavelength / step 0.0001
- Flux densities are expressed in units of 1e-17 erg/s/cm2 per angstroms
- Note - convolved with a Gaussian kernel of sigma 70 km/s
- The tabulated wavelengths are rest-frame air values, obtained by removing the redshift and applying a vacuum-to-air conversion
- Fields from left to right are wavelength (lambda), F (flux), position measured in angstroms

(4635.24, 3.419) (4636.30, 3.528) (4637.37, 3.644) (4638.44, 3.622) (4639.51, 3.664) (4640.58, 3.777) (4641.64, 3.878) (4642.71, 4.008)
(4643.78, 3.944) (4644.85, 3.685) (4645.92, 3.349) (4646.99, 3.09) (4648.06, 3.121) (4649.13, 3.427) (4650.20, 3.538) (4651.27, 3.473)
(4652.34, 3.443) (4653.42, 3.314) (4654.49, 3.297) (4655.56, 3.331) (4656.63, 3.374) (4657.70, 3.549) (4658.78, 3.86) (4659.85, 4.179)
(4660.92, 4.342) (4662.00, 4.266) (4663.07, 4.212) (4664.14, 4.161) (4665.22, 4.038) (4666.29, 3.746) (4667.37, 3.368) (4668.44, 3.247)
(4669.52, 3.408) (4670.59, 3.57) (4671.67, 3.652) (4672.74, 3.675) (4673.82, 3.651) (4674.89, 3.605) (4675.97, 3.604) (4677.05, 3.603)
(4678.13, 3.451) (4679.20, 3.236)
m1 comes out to 3.675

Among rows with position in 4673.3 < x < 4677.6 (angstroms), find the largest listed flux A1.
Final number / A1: 3.651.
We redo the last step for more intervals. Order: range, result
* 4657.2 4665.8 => 4.342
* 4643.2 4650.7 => 3.944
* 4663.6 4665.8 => 4.161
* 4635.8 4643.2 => 4.008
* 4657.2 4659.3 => 3.86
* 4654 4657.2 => 3.374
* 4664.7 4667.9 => 4.038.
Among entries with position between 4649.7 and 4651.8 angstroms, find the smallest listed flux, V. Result 3.473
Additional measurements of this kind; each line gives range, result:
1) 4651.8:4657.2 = 3.297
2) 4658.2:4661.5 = 3.86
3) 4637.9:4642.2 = 3.622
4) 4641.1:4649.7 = 3.09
